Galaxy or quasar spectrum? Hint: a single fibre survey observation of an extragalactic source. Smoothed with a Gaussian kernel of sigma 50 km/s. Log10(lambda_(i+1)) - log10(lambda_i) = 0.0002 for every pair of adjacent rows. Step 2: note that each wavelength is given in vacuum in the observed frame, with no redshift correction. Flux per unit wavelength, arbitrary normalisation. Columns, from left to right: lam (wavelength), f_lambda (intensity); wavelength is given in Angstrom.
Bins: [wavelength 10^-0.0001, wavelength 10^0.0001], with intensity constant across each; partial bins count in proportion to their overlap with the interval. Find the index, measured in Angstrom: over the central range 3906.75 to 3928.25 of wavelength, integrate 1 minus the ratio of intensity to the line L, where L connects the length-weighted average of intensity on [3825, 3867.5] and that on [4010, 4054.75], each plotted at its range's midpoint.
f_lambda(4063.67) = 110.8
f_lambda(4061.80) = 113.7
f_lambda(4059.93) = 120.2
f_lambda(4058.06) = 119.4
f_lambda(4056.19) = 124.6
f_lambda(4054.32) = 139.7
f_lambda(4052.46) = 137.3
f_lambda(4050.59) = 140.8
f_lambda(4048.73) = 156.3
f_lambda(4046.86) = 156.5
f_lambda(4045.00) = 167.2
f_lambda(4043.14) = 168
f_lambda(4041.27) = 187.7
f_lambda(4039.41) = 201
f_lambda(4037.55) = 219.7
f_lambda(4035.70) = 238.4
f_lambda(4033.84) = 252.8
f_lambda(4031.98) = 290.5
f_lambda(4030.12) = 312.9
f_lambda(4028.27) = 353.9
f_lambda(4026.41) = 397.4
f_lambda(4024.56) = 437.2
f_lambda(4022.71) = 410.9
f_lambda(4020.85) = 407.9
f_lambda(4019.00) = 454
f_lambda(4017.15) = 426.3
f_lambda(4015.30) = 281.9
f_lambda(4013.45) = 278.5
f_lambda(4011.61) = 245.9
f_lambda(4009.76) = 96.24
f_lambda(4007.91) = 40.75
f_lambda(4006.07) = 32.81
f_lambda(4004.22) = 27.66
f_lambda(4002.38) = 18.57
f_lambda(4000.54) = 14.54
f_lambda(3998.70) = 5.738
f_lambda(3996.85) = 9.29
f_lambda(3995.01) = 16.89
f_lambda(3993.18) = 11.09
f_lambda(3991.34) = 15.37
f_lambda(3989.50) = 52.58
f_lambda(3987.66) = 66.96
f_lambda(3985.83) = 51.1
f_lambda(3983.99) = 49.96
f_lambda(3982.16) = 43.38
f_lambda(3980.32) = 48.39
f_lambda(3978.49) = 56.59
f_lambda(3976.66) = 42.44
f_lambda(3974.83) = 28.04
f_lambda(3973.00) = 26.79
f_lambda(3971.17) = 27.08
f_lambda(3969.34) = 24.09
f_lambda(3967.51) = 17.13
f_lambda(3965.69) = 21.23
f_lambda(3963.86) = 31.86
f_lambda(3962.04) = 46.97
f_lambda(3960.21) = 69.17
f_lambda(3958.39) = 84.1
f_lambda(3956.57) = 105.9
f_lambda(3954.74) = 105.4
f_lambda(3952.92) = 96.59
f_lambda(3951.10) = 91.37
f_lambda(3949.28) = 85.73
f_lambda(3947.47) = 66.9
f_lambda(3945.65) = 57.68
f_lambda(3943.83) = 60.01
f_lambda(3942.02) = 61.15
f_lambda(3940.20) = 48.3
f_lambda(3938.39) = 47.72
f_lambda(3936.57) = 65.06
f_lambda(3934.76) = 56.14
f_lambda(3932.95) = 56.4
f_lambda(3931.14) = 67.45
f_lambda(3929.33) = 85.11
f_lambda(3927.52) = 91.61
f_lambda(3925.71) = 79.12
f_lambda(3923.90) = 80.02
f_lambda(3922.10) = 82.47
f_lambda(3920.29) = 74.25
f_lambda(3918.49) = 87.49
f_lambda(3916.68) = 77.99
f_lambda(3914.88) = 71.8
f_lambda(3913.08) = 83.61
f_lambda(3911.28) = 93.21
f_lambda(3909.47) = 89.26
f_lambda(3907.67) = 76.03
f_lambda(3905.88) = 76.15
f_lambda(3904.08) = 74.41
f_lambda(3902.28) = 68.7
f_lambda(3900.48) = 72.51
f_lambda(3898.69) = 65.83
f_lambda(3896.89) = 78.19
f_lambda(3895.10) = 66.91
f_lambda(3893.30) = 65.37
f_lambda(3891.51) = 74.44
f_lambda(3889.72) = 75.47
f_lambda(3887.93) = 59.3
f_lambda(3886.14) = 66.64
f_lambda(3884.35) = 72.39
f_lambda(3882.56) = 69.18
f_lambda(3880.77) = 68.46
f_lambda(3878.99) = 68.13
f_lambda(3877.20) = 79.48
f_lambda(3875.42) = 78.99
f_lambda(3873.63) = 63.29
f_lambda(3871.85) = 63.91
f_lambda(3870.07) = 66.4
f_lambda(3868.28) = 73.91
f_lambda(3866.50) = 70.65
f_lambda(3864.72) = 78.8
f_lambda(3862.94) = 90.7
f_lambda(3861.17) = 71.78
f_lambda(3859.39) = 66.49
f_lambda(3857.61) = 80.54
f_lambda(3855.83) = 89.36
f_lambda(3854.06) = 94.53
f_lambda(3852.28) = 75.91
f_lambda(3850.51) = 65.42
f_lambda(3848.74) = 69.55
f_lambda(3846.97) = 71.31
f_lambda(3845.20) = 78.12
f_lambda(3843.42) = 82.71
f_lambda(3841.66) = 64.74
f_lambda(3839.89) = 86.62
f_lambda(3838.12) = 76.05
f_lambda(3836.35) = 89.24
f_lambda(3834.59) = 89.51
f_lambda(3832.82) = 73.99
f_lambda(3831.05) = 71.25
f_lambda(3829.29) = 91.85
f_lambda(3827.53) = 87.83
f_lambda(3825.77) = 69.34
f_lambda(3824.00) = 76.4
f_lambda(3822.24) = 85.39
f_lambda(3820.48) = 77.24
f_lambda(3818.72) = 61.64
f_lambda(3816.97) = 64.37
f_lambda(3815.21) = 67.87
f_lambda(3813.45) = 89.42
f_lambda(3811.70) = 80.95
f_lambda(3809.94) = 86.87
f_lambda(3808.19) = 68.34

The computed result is 9.8 Angstrom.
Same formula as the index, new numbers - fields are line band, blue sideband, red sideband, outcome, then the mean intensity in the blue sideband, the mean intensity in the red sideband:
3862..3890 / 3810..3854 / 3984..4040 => 8.7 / 77.5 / 187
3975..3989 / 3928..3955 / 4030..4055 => 8.2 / 69.6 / 195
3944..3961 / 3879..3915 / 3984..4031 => 5.6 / 73.3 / 177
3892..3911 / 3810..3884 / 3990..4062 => 6.2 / 76.2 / 185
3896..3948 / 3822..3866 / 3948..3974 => -4.8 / 78.9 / 59.5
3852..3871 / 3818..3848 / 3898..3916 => 0.0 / 78.5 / 77.3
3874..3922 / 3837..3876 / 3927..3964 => -0.7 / 75.5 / 71.1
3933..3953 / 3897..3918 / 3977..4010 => -2.0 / 77.5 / 35.4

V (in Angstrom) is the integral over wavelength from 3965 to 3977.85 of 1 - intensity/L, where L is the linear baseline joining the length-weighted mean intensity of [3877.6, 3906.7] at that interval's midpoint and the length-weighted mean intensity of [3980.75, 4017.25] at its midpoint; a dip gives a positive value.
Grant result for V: 8.4 Angstrom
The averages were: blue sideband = 70.3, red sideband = 81.3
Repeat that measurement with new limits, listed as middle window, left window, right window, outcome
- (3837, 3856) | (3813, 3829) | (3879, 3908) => -0.9 Angstrom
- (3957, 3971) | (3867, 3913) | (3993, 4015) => 5.8 Angstrom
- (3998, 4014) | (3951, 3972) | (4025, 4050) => 8.6 Angstrom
